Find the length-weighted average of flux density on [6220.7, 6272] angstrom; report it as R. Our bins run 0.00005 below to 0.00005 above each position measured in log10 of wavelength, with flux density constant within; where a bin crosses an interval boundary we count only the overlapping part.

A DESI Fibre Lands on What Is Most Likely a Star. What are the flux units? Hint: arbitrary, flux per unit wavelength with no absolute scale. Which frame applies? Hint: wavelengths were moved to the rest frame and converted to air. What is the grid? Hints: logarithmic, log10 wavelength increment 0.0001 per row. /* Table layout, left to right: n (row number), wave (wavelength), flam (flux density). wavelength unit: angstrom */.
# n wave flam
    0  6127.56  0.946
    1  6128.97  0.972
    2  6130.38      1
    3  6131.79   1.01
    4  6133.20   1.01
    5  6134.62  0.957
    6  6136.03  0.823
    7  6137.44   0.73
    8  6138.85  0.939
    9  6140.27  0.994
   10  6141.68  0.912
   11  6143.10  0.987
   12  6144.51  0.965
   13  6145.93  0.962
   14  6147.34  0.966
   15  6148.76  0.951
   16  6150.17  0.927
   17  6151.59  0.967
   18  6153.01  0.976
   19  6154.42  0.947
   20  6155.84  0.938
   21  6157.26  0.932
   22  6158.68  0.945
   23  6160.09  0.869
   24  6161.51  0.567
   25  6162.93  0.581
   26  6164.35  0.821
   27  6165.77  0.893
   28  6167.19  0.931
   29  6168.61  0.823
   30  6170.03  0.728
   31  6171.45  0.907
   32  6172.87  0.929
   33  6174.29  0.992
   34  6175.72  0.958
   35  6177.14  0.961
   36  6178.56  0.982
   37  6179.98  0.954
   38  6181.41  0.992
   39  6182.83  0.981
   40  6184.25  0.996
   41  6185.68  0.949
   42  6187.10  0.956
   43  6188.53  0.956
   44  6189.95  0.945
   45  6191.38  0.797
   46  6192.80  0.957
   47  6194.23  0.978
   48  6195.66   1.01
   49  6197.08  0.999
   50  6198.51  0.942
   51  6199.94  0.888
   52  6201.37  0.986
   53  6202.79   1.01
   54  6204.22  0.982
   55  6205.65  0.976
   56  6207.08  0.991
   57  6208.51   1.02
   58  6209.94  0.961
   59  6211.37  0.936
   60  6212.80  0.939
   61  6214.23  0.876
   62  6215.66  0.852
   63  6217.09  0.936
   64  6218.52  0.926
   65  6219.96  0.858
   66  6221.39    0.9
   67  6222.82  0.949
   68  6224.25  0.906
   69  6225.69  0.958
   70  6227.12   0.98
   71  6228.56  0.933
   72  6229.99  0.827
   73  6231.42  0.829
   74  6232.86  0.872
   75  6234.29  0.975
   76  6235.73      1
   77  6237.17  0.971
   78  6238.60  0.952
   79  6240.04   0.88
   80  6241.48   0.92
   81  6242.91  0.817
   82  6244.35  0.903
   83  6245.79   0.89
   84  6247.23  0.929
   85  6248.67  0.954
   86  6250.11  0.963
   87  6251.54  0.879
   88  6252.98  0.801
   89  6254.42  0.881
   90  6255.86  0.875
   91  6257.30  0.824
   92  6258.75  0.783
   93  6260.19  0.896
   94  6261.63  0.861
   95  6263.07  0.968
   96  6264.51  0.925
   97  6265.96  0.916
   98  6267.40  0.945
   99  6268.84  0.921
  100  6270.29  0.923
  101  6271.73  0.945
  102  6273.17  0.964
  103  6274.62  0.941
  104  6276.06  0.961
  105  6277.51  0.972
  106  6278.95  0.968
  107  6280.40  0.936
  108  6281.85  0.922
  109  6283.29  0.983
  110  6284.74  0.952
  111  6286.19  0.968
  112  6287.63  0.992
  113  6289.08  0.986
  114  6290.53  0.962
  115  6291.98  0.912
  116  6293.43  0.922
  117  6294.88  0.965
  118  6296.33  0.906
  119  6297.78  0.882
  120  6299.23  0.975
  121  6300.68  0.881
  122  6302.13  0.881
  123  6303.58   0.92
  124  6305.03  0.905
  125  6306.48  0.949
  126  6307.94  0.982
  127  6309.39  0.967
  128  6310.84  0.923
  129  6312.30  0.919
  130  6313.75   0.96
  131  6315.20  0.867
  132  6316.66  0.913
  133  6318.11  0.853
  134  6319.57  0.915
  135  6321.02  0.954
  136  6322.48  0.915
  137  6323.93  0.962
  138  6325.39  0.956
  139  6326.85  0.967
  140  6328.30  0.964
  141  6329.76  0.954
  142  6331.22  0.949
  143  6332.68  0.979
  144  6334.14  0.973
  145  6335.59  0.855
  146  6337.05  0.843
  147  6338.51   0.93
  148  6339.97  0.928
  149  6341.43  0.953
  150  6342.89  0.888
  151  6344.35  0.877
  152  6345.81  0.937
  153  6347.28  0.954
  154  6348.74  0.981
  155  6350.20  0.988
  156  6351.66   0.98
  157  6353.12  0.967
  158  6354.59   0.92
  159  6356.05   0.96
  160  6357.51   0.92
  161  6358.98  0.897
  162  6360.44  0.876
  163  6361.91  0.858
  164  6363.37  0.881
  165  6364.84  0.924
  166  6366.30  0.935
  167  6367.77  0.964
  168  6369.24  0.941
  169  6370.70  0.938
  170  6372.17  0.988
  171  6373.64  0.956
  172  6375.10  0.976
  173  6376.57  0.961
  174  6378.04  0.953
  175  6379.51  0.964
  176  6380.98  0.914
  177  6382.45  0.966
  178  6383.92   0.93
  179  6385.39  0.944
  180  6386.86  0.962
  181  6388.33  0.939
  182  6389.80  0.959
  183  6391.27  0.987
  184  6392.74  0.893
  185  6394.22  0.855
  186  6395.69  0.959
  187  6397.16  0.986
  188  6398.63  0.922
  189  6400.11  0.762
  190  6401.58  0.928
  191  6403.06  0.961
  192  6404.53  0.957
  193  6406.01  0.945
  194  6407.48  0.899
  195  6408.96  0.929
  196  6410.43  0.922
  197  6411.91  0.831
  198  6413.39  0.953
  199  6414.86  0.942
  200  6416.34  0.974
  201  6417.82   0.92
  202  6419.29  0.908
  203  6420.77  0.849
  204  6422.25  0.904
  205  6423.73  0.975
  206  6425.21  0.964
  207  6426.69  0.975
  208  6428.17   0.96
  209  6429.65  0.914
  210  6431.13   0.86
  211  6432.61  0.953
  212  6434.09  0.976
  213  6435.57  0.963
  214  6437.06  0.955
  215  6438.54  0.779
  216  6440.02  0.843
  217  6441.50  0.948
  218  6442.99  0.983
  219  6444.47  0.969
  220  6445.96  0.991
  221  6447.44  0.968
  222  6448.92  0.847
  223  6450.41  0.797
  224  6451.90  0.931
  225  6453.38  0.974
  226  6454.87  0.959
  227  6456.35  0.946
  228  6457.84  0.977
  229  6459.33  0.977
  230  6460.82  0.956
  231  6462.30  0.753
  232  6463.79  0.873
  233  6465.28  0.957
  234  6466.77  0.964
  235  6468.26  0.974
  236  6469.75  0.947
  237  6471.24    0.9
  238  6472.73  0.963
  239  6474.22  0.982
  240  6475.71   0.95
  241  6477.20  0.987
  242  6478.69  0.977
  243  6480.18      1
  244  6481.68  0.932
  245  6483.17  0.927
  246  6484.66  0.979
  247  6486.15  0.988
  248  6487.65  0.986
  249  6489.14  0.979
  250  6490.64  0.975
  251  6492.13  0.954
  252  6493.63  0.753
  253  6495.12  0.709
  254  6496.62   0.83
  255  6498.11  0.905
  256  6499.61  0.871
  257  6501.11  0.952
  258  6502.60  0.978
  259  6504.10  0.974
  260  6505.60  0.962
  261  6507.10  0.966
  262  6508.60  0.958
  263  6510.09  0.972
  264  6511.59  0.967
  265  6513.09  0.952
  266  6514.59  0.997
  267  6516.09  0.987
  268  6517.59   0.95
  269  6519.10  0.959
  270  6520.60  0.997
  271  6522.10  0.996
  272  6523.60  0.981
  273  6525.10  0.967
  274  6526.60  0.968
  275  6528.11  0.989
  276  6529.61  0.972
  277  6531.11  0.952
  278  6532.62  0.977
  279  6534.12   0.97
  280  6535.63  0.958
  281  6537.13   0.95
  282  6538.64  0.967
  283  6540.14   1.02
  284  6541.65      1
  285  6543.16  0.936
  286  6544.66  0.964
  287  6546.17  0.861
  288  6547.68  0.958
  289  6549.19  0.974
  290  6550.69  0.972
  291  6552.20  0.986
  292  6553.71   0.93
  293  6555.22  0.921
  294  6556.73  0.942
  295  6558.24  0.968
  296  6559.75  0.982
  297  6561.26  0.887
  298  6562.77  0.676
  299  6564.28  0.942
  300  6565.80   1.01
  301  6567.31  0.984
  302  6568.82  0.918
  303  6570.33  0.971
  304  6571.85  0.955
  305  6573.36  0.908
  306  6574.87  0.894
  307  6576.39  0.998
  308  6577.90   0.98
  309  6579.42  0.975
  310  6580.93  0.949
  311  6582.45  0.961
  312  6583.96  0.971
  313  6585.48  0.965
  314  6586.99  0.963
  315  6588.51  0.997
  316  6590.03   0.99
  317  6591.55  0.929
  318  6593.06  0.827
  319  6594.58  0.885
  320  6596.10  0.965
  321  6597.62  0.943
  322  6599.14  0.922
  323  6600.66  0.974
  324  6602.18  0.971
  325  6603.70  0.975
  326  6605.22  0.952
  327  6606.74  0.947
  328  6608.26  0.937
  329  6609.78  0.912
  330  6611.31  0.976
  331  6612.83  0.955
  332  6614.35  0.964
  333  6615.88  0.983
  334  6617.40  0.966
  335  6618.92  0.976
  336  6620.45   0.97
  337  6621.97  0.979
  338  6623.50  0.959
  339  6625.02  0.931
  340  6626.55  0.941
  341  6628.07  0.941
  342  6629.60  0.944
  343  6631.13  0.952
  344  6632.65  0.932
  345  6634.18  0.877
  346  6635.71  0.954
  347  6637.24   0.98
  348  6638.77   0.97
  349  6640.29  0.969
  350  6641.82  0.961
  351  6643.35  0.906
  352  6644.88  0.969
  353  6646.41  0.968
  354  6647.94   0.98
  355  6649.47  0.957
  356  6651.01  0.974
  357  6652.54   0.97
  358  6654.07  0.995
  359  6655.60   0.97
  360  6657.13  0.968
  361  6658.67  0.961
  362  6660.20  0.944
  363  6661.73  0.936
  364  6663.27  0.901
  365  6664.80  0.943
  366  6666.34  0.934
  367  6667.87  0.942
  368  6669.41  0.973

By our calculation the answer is 0.907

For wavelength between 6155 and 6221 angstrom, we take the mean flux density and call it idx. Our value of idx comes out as 0.92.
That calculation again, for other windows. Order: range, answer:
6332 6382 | 0.934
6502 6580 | 0.957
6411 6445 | 0.926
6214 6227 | 0.911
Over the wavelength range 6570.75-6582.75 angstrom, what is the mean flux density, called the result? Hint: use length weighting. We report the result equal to 0.952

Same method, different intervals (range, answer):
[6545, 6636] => 0.945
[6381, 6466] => 0.926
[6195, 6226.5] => 0.946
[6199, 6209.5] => 0.978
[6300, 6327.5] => 0.926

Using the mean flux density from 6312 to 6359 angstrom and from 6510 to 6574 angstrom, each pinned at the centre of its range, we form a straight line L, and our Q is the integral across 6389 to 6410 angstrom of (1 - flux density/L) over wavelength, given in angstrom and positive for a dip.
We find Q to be 0.35 angstrom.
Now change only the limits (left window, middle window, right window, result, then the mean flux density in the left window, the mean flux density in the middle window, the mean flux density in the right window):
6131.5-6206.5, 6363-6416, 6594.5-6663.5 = 0.2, 0.925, 0.935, 0.955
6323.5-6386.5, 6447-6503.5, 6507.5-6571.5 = 1.3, 0.938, 0.928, 0.957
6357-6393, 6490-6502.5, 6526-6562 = 1.0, 0.938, 0.874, 0.958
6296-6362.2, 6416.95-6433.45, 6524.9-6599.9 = 0.2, 0.928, 0.927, 0.949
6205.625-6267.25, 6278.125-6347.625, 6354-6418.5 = -0.9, 0.911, 0.933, 0.931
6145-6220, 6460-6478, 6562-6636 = 0.1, 0.925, 0.934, 0.946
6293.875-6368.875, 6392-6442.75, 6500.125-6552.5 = 1.4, 0.928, 0.92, 0.968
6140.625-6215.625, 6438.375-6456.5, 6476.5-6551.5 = 0.5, 0.928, 0.922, 0.953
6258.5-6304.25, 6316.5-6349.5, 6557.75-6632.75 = 0.2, 0.934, 0.931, 0.947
